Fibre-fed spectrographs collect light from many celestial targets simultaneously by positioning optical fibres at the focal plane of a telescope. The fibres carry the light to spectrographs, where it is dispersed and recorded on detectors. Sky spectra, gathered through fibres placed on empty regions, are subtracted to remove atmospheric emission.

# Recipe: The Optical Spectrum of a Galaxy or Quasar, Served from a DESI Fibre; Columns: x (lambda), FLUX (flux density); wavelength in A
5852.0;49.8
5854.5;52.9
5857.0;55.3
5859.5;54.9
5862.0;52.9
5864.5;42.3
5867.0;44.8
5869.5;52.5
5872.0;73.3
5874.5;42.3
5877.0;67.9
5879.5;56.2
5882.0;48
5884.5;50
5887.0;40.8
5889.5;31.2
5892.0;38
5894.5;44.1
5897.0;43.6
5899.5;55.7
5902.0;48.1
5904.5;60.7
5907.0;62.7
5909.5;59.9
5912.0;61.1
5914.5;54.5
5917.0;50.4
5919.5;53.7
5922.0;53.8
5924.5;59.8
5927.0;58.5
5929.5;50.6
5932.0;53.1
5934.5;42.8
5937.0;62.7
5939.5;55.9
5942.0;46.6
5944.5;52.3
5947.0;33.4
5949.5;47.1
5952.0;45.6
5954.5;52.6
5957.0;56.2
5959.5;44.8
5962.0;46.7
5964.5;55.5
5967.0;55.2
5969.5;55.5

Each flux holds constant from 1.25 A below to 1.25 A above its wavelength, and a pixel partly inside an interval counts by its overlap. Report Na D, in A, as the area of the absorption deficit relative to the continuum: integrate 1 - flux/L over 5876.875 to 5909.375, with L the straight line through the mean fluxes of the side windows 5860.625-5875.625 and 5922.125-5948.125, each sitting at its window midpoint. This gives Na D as 1.3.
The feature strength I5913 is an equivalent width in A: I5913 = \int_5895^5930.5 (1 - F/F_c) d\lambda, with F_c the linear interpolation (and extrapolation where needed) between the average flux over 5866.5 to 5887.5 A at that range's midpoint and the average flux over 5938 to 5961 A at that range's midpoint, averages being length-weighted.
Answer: -2.8 A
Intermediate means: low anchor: 53.6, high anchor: 48.4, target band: 55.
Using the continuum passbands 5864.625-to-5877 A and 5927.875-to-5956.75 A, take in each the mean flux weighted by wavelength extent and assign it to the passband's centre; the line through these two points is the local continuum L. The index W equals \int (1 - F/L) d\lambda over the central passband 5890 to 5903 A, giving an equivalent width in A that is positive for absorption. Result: 1.8 A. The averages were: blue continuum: 53.7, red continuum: 49.7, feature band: 45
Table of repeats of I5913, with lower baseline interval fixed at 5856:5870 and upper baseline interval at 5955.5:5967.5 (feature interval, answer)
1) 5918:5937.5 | -1.13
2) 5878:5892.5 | 1.65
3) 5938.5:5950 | 0.99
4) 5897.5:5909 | -1.22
